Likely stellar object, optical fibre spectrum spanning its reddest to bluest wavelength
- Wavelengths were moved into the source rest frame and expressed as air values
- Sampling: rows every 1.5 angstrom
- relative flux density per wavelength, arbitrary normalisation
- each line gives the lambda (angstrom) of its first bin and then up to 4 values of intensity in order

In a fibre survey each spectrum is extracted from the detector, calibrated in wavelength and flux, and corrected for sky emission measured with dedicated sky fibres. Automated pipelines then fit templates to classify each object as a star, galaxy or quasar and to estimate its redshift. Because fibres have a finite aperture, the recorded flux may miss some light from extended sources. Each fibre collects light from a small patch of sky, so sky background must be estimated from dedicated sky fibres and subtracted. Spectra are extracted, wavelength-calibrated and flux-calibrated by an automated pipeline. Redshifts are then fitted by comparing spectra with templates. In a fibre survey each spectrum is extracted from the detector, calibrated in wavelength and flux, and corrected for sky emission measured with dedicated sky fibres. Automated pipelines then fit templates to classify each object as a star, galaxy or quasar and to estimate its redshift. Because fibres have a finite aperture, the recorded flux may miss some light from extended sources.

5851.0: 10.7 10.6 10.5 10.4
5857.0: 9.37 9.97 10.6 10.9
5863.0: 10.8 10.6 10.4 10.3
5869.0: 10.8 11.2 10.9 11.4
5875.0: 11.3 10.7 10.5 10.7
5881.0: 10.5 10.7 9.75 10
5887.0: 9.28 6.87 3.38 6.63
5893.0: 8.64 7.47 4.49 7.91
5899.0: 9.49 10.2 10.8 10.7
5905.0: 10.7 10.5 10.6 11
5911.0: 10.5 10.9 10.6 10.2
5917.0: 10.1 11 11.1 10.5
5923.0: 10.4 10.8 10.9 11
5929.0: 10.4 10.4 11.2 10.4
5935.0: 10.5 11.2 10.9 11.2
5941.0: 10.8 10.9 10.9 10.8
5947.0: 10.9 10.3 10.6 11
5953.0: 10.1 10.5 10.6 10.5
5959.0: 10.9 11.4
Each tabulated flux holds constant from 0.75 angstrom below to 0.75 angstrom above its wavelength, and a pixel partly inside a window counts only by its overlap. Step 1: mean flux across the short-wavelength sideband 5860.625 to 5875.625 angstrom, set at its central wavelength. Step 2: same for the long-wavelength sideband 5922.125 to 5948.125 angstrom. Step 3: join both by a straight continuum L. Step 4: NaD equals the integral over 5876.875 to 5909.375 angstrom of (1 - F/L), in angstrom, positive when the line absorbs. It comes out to 5.2 angstrom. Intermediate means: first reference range 10.9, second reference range 10.8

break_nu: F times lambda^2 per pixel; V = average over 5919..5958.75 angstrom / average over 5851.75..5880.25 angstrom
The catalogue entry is 1.03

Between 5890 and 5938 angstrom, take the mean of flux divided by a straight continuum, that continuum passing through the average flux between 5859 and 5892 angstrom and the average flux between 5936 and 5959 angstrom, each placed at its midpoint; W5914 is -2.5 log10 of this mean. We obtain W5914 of 0.05 mag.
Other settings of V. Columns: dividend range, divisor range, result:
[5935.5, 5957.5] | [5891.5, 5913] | 1.15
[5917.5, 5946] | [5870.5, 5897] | 1.21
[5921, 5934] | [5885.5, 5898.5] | 1.53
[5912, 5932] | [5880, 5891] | 1.25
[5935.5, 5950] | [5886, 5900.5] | 1.50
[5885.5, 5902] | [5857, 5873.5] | 0.73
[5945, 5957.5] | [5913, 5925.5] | 1.01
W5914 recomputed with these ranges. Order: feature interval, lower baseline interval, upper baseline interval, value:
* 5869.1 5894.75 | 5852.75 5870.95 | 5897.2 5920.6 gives 0.11 mag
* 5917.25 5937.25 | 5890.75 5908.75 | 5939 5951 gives -0.07 mag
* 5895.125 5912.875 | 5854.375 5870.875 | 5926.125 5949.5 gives 0.09 mag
